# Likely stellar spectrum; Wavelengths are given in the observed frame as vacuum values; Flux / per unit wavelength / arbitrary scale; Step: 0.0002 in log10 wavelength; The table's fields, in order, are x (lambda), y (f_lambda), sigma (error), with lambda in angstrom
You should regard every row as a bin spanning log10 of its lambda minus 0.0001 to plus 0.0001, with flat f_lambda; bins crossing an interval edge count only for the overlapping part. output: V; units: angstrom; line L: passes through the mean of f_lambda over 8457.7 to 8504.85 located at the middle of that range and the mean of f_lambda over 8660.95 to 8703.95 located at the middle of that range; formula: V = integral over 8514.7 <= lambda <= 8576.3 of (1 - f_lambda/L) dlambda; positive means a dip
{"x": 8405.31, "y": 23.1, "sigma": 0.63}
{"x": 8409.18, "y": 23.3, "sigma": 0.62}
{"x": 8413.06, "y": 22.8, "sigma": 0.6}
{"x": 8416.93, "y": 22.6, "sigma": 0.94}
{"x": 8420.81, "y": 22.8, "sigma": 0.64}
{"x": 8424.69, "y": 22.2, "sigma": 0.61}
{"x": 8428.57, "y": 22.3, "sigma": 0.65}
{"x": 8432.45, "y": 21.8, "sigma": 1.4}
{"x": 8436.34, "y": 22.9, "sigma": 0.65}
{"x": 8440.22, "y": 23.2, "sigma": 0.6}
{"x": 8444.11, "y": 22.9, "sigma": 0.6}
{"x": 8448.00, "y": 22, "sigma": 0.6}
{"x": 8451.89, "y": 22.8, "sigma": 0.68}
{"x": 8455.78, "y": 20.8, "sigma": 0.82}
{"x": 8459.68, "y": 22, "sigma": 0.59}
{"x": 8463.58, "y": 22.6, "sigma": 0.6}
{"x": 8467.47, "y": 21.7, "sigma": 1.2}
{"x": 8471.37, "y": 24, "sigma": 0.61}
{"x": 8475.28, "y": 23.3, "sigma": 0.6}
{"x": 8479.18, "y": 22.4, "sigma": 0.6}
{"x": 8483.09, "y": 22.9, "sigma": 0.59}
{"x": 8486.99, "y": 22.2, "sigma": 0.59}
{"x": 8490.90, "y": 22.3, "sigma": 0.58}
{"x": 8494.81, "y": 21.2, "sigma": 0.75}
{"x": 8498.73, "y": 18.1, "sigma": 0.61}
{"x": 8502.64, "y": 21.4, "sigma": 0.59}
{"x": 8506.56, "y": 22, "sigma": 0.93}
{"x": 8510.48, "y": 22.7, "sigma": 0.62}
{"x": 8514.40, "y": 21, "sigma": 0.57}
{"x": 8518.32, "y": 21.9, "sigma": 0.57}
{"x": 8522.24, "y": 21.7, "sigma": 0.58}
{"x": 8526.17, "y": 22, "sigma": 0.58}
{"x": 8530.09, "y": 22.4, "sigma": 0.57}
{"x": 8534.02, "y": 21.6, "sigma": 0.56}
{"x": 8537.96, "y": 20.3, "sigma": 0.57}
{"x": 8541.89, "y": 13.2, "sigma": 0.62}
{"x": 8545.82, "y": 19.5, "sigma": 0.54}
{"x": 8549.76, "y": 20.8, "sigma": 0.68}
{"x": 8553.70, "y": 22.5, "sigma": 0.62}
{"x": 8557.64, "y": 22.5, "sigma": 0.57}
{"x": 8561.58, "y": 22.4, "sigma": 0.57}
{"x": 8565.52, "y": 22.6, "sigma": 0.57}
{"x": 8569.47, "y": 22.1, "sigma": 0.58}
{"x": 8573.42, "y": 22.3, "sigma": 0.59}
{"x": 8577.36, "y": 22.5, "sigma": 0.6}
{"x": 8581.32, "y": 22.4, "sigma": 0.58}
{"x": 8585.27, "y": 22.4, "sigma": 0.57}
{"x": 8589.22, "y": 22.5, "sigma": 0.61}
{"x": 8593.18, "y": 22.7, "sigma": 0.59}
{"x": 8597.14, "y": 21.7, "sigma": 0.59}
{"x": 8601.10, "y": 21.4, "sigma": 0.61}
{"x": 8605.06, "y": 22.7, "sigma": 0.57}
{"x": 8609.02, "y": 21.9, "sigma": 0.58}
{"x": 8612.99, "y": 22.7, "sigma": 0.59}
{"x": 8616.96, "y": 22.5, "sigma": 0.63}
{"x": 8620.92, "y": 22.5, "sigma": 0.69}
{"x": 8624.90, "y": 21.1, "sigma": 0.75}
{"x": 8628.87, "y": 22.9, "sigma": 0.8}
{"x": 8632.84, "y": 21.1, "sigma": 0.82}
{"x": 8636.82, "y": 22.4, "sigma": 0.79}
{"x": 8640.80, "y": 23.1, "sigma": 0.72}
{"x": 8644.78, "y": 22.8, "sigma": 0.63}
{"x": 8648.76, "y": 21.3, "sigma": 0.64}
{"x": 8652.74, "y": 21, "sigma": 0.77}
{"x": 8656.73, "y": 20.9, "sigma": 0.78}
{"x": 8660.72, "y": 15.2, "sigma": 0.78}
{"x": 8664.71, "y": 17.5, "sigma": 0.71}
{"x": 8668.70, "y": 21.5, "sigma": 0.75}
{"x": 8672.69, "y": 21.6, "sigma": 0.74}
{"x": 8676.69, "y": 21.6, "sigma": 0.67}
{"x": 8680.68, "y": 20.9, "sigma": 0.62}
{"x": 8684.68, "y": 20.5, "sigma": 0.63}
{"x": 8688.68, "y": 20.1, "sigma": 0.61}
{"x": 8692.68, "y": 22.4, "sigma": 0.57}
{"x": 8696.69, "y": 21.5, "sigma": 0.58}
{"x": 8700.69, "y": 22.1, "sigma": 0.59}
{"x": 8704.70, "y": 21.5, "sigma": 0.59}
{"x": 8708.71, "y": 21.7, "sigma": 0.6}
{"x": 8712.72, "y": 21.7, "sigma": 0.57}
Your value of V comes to 1.14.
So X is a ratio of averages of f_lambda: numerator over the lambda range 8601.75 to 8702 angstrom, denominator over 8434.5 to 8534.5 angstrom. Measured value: 1.0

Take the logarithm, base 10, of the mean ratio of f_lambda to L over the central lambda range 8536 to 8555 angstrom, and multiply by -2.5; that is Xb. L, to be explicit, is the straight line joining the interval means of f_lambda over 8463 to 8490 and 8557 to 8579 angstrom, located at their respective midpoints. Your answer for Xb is 0.17 mag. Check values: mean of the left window 22.7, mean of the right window 22.4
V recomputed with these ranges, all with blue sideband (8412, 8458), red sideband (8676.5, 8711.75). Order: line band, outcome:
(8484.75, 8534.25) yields 1.2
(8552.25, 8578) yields -0.6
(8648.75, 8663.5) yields 1.6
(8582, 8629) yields -1.1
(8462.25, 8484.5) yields -0.6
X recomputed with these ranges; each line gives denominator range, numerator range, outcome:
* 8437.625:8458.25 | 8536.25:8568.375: 0.92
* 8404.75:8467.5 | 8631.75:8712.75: 0.94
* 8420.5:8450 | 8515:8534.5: 0.97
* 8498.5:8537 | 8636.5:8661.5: 0.98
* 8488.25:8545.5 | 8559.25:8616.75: 1.07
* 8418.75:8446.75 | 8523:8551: 0.89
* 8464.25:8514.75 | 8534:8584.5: 0.96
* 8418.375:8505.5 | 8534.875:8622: 0.98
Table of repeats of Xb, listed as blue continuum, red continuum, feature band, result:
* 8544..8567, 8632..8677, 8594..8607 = -0.04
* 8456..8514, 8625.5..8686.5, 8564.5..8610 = -0.04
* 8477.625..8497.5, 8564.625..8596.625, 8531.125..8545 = 0.19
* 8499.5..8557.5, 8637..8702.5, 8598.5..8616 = -0.06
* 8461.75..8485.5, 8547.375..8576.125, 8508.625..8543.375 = 0.08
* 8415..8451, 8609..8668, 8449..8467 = 0.02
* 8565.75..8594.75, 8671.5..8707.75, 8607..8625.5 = -0.01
